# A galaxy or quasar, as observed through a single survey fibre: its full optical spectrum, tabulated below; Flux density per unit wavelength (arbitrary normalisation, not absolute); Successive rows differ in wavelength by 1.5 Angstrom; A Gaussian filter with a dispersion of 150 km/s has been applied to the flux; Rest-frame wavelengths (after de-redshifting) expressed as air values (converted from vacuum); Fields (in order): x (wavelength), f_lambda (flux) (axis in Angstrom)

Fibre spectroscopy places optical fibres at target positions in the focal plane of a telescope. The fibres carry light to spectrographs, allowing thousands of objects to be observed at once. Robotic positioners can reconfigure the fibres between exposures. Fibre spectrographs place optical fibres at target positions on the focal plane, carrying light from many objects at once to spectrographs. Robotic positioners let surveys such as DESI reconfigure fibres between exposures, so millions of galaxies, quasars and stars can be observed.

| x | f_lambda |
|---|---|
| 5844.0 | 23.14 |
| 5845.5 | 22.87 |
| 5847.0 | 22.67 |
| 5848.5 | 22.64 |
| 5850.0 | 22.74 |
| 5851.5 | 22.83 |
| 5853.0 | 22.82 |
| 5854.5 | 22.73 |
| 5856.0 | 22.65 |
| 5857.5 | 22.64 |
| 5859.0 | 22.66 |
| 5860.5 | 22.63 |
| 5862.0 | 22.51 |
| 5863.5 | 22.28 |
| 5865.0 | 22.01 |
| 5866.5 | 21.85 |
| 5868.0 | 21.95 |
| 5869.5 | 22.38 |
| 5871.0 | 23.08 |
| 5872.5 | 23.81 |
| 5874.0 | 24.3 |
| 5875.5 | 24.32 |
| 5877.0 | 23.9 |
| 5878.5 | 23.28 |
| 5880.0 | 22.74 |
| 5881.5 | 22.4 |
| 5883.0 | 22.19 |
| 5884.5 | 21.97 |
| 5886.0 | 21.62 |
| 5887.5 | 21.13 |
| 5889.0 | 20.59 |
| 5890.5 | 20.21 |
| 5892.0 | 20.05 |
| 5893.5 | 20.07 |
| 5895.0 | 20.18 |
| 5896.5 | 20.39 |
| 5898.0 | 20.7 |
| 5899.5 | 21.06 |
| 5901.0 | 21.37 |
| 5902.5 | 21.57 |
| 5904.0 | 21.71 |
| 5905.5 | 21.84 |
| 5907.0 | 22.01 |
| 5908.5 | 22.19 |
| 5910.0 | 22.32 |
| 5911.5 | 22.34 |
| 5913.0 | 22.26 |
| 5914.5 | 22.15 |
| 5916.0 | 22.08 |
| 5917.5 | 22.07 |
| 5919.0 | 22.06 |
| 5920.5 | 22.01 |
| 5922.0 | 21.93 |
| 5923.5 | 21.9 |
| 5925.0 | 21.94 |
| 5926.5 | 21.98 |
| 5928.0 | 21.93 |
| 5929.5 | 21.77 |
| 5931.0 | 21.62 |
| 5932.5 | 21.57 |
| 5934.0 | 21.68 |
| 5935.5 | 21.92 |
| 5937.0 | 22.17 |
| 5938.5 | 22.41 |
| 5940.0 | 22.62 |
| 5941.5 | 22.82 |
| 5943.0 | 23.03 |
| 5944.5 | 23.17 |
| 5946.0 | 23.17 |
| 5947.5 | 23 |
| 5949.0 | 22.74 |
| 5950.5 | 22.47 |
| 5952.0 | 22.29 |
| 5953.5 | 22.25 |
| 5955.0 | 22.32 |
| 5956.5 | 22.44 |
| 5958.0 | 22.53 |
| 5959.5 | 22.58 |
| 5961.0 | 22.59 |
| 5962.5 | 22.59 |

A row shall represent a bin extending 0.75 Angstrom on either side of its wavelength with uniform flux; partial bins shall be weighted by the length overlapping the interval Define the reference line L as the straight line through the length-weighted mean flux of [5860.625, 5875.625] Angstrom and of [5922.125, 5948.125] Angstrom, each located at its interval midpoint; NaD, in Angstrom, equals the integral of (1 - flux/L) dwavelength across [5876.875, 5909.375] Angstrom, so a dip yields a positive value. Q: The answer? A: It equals 1.62 Angstrom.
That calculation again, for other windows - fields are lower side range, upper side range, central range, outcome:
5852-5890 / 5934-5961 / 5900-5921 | 0.5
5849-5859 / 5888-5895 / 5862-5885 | -1.5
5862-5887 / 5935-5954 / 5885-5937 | 2.6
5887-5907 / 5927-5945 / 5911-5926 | -0.3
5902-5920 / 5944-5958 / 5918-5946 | 0.2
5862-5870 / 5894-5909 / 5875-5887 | -0.5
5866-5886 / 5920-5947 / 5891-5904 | 1.1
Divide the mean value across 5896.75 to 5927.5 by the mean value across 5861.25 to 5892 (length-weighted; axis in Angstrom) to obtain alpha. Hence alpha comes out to 0.98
